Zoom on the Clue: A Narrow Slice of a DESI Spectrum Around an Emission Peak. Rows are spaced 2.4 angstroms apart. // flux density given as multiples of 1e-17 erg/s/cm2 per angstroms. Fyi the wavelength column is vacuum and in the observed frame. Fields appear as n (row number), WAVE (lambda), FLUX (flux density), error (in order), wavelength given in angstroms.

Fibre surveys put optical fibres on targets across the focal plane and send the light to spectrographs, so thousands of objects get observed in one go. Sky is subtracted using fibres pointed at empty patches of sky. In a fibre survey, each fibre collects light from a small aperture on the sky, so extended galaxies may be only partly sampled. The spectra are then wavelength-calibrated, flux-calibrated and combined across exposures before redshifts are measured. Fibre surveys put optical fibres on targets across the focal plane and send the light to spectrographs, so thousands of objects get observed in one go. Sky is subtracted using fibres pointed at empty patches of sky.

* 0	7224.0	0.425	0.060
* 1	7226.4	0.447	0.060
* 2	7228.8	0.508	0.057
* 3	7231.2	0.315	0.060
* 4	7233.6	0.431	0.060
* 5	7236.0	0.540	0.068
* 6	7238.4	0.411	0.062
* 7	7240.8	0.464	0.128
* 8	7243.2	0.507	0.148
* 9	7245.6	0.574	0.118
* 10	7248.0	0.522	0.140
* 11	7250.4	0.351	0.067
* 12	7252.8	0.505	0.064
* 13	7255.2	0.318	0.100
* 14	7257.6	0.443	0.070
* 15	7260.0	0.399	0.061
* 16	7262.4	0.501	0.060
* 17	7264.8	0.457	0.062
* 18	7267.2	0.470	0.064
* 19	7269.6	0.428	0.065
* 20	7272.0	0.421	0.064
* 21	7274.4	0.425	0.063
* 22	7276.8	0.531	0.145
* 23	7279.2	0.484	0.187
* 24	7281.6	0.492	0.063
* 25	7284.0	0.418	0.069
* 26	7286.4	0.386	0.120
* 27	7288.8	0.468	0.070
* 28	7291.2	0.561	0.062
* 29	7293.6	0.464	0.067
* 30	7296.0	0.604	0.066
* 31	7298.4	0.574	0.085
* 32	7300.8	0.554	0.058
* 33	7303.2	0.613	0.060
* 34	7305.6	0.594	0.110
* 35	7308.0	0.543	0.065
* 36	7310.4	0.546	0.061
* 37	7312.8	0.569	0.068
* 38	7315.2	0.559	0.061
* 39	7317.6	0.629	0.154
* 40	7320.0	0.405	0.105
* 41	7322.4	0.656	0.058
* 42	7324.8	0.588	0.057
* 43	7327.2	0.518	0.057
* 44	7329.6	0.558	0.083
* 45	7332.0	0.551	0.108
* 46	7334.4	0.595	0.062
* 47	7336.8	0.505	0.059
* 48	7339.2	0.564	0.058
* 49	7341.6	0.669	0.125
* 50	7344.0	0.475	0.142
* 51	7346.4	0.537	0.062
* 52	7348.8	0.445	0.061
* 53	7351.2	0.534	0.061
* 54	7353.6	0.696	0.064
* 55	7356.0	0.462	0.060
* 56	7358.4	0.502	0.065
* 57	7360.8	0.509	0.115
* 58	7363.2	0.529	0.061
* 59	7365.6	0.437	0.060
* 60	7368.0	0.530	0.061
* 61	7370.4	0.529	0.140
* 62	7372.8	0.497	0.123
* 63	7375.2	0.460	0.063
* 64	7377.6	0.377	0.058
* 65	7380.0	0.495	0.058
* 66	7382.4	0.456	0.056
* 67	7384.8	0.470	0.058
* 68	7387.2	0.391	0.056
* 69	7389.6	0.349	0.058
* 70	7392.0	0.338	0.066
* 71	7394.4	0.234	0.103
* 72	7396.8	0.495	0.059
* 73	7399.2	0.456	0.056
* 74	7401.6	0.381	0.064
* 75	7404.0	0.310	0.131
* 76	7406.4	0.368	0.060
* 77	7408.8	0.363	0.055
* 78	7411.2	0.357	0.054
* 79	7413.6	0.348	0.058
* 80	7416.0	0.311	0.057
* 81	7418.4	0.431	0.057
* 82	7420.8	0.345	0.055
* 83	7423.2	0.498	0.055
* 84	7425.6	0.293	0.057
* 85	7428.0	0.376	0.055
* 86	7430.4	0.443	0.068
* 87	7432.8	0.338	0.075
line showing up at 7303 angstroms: C III] 1909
